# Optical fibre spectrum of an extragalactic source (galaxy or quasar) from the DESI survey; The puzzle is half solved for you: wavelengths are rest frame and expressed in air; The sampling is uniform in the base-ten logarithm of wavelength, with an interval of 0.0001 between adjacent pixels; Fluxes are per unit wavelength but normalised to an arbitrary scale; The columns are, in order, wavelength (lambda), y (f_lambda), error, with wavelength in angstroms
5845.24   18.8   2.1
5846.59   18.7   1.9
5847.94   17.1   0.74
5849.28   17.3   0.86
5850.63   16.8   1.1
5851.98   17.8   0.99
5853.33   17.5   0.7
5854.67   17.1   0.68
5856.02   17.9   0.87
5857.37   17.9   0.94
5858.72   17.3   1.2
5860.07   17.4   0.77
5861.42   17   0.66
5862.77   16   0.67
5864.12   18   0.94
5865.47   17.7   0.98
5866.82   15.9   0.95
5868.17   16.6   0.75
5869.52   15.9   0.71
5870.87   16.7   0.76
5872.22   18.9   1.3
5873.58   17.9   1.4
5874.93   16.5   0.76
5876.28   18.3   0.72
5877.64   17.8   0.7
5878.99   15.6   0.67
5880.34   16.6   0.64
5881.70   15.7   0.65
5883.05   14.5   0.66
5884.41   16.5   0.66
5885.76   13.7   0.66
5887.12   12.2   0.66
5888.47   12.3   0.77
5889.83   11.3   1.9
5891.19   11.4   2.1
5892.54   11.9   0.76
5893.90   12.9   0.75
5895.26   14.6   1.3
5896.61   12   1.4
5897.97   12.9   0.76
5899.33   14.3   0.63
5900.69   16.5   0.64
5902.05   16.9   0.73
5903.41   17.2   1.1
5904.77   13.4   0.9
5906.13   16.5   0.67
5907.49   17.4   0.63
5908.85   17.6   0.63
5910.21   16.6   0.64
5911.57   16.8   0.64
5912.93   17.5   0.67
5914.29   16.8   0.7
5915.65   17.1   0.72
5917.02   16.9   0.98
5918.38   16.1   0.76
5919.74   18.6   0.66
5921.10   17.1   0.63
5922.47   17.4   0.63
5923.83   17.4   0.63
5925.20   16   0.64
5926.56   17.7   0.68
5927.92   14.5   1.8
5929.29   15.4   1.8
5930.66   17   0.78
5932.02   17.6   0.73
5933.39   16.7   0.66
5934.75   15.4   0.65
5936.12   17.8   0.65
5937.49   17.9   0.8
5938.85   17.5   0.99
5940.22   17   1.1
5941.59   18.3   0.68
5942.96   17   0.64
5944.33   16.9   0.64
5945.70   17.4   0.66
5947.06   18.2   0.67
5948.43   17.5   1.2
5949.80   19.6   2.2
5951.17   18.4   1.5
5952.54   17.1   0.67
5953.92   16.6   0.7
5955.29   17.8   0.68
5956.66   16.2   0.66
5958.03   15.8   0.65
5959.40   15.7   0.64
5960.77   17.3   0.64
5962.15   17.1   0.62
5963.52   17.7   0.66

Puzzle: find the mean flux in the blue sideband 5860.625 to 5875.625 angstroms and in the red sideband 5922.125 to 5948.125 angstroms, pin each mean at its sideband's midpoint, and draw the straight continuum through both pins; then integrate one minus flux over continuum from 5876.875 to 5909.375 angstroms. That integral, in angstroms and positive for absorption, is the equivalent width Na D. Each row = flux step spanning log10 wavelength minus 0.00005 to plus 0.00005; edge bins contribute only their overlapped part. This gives 4.5 angstroms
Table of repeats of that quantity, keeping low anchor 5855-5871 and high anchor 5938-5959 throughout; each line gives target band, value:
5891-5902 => 2.3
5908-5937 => 0.7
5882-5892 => 2.3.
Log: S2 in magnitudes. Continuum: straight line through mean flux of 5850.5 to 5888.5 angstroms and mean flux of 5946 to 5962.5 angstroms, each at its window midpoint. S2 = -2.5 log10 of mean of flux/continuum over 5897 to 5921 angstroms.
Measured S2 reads 0.04 mag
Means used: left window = 16.6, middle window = 16.4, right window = 17.3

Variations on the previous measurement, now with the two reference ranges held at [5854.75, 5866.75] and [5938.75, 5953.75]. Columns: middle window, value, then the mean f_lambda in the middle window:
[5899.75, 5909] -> 0.072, 16.4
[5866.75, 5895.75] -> 0.149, 15.2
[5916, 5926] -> 0.031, 17.1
